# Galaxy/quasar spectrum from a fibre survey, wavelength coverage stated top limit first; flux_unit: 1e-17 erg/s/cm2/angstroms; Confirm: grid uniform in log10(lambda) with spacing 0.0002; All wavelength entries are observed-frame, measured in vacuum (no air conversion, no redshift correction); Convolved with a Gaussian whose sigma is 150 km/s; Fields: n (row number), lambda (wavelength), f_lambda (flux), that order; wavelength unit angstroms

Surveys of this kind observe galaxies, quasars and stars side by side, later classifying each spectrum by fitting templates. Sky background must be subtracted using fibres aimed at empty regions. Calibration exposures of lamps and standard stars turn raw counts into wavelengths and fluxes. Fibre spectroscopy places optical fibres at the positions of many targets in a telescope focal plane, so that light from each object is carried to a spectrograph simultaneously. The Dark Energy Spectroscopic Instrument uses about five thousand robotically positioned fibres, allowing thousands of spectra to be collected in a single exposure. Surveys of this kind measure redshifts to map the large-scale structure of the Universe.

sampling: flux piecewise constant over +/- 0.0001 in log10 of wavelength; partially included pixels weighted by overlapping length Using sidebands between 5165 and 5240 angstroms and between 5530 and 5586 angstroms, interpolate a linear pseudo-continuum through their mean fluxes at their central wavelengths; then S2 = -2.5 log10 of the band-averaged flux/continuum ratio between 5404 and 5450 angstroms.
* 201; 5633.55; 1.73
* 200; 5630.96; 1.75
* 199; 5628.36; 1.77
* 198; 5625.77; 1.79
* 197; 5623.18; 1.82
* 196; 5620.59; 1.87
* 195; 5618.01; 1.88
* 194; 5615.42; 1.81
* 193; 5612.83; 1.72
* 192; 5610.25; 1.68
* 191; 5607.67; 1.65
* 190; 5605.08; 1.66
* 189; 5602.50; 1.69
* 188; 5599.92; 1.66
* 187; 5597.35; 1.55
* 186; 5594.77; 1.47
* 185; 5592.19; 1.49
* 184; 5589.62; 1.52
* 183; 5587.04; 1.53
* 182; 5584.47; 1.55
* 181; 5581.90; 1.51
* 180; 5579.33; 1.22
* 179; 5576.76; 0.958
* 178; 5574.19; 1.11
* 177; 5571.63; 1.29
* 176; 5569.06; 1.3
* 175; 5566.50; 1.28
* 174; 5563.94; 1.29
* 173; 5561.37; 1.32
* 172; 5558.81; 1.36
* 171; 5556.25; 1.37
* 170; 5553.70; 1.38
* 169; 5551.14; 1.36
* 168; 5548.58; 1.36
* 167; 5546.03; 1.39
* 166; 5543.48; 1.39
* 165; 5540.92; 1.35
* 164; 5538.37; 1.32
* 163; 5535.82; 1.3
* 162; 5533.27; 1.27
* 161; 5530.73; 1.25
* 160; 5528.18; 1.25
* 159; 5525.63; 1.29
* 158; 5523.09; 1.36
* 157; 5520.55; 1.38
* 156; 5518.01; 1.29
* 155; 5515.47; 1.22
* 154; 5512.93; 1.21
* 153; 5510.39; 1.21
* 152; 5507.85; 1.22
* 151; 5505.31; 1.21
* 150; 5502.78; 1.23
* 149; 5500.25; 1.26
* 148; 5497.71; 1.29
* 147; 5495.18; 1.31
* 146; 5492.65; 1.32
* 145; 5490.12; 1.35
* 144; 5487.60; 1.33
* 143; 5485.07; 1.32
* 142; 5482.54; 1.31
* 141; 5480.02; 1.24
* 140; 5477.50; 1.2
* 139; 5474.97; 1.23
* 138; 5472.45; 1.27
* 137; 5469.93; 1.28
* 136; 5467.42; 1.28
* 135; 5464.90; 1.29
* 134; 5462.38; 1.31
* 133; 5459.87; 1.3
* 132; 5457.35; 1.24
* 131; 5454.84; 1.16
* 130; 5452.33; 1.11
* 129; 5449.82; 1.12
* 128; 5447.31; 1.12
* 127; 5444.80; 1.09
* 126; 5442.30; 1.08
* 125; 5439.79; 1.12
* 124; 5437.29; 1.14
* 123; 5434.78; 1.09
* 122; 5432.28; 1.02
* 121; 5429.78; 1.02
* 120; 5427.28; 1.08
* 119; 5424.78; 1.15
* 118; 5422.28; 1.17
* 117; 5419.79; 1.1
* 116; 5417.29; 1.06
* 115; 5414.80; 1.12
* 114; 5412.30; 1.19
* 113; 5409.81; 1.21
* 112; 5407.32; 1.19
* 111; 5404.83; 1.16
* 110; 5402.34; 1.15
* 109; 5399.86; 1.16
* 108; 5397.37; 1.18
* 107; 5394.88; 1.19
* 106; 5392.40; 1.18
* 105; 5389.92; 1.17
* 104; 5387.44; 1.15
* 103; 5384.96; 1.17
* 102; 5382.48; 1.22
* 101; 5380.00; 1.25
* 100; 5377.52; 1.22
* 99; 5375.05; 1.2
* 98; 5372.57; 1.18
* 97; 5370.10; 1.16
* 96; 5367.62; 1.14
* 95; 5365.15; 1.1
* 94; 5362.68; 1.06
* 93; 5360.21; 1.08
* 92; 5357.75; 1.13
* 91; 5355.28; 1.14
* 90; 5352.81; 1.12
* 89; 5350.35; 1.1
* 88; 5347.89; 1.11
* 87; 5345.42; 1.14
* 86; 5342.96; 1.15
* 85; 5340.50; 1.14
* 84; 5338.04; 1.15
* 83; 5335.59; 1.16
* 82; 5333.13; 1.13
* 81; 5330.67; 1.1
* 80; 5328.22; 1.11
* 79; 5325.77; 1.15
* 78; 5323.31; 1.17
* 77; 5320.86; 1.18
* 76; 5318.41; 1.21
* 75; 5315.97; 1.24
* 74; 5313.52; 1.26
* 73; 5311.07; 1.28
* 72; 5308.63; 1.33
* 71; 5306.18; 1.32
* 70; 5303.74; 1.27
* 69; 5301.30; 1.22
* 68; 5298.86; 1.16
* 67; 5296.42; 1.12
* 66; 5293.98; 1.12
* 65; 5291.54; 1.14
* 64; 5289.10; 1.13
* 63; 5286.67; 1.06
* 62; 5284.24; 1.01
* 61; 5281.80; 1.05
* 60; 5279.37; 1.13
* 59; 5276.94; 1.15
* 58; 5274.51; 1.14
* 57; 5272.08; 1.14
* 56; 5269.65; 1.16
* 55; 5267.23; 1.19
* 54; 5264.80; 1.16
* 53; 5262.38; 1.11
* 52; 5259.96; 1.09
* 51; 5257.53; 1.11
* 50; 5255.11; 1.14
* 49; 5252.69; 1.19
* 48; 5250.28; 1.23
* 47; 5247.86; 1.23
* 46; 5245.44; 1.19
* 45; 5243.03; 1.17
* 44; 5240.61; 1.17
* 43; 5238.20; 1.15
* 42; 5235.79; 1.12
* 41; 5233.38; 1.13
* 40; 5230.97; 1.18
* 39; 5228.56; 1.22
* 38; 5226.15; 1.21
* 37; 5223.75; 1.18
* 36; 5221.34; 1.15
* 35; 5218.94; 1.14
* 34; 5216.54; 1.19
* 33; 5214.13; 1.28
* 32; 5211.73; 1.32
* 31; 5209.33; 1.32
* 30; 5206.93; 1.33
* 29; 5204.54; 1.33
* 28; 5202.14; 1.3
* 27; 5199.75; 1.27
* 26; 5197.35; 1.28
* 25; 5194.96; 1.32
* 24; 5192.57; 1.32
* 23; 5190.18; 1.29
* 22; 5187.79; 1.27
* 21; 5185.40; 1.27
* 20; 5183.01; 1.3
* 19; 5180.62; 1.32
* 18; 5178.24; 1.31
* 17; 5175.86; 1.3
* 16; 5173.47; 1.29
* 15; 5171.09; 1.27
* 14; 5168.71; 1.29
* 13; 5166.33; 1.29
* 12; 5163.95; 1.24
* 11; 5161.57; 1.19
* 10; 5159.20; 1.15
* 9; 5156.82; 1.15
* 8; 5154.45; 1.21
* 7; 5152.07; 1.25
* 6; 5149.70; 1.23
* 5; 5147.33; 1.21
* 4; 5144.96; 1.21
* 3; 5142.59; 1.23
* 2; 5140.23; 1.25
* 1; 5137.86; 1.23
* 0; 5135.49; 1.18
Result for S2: 0.16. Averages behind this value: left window 1.26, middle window 1.12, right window 1.32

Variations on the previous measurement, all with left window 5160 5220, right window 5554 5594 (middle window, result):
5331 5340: 0.145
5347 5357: 0.169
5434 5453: 0.190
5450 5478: 0.073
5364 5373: 0.149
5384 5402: 0.125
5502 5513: 0.099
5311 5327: 0.081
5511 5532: 0.046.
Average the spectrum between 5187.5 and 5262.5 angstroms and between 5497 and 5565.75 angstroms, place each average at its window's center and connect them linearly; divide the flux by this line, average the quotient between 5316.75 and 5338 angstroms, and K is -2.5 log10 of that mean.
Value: 0.08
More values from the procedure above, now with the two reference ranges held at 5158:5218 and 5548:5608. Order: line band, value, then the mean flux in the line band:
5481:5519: 0.091 mag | 1.27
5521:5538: 0.080 mag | 1.29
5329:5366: 0.188 mag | 1.12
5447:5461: 0.163 mag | 1.18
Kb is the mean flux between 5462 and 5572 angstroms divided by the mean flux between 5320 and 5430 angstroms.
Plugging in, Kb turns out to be 1.1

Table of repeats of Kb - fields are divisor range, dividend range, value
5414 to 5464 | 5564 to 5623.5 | 1.35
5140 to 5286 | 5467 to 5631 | 1.16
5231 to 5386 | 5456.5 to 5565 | 1.12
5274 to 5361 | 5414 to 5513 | 1.04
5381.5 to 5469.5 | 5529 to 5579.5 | 1.12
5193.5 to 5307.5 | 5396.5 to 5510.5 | 1.01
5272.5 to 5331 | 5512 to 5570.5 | 1.13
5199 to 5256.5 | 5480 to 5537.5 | 1.06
